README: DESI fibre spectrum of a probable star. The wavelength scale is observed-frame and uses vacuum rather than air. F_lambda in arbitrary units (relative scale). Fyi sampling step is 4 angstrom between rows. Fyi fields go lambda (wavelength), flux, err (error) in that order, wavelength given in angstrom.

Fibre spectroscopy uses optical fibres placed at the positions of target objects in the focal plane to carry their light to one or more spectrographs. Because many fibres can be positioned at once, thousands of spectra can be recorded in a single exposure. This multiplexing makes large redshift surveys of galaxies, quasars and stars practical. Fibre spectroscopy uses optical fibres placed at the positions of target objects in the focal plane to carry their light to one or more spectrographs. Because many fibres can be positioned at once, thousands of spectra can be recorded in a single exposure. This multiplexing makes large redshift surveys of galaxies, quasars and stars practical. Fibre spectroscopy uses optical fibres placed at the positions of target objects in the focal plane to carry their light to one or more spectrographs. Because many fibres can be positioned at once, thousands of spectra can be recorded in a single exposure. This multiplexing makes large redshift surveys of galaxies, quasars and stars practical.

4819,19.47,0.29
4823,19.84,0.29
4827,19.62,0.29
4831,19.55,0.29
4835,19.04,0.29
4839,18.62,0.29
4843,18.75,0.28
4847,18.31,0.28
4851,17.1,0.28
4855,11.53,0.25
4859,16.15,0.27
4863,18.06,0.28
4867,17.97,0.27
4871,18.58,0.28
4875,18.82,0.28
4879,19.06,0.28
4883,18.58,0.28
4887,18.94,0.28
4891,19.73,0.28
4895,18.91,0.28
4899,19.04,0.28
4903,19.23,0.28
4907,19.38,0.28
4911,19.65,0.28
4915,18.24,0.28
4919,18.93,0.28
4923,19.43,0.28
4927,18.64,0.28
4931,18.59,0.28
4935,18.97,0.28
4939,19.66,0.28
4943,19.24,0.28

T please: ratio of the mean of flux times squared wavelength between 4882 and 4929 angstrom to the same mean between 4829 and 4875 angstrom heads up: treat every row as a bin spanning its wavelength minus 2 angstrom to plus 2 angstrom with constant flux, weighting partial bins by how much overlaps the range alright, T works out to 1.1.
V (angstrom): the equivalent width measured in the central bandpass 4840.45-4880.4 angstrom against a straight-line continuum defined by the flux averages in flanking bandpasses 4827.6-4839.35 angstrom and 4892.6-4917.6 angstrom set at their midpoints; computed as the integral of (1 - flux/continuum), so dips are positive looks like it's 3.6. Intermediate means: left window 19.2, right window 19.1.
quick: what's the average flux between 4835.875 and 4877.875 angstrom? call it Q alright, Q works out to 17.5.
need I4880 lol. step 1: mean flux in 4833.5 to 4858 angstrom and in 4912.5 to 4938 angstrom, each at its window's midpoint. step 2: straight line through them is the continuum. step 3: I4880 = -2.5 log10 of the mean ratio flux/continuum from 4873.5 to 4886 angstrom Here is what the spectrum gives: -0.06 mag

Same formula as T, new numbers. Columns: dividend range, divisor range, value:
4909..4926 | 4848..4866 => 1.22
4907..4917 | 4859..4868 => 1.10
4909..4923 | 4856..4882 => 1.08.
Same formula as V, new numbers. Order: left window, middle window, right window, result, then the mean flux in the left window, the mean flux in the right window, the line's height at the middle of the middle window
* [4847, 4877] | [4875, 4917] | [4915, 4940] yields -2.5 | 17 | 18.9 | 18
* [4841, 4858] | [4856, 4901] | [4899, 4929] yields -1.9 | 16.4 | 19.1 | 17.6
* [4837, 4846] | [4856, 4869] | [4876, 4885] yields 1.2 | 18.6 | 18.8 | 18.7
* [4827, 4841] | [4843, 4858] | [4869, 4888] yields 2.3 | 19.1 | 18.8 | 19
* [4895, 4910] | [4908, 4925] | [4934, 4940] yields 0.1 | 19.2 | 19.3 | 19.2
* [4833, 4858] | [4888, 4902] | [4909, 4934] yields -0.7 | 17.2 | 18.9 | 18.3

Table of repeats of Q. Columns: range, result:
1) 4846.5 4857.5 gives 15.3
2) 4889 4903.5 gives 19.2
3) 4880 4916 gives 19.1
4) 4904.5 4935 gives 19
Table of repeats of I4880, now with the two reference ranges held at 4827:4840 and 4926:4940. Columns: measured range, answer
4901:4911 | -0.02 mag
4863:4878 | 0.04 mag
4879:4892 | 0.00 mag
